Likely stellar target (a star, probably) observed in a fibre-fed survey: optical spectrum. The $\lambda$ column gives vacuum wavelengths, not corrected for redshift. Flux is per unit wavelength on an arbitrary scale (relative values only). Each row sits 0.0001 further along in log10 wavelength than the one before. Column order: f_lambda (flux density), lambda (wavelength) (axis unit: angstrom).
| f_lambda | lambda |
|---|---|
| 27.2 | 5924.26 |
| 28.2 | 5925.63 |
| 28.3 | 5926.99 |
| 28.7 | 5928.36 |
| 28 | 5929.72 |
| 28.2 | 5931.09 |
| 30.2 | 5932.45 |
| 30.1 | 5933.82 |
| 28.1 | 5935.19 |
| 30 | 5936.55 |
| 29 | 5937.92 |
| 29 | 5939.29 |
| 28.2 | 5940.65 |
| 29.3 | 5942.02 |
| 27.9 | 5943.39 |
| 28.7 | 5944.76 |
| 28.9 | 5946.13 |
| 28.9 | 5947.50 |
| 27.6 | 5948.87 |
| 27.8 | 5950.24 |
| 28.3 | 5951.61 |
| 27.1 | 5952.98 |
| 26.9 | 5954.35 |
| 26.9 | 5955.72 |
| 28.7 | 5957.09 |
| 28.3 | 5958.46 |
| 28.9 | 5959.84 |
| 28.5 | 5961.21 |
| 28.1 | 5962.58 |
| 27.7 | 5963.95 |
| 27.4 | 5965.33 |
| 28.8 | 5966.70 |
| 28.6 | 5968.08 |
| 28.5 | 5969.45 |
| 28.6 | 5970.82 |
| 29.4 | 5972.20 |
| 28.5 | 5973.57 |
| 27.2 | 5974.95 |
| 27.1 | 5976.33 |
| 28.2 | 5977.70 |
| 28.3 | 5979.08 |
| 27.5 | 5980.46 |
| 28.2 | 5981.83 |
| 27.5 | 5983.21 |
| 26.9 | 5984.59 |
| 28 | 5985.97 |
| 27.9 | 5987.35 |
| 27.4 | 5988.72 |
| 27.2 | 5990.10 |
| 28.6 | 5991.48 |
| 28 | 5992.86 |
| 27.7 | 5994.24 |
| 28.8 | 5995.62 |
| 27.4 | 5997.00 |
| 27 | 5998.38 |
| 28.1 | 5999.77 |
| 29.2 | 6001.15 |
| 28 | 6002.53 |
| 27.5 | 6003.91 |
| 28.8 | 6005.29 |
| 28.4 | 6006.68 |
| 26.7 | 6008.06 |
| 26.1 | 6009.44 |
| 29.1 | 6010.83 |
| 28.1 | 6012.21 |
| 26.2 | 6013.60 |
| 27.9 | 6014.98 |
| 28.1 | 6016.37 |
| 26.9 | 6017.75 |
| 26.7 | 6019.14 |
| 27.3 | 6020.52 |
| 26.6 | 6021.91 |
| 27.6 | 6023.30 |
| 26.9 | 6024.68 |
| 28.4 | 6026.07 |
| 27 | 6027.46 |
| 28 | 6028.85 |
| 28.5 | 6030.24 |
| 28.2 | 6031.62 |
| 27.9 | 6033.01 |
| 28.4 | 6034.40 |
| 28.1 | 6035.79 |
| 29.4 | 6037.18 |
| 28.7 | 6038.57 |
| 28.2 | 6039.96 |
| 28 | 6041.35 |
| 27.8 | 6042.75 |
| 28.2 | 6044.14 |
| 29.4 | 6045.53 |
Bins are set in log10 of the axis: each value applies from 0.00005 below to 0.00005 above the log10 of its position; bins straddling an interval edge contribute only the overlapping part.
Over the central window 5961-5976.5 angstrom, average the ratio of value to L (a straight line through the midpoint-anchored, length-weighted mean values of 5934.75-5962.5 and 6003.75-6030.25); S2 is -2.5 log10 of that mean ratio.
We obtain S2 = -0.005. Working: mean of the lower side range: 28.4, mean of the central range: 28.2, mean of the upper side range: 27.5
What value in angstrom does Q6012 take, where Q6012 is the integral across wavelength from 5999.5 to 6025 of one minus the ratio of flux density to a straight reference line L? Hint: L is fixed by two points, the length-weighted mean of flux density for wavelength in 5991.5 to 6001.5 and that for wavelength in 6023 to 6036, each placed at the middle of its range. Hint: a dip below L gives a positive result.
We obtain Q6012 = 0.3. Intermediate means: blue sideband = 28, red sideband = 27.9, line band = 27.6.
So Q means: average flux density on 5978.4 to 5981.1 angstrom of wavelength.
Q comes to 27.9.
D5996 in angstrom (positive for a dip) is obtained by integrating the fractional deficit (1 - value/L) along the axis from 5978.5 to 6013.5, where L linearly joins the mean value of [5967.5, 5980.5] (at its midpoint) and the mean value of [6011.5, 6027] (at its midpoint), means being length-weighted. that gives 0.0 angstrom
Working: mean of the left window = 28.2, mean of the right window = 27.3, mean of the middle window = 27.8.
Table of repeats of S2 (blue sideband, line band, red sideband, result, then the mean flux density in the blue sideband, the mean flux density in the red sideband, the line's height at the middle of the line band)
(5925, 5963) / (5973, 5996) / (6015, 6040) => 0.01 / 28.5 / 27.8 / 28.2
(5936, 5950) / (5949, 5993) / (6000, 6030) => 0.01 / 28.7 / 27.6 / 28.3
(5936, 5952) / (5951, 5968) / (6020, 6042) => 0.02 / 28.6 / 28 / 28.5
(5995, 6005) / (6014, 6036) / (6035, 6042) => 0.03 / 28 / 28.5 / 28.3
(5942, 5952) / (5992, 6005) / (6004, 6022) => -0.01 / 28.4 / 27.5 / 27.7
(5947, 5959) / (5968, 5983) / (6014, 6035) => -0.02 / 27.8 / 27.6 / 27.8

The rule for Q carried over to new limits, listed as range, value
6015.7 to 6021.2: 27.3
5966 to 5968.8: 28.7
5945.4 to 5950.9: 28.3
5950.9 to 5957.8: 27.6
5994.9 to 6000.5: 27.8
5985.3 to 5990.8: 27.7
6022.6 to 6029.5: 27.6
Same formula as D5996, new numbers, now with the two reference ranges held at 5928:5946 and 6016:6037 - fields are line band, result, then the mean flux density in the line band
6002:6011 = 0.1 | 27.7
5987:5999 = 0.2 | 27.8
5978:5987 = 0.2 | 27.7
